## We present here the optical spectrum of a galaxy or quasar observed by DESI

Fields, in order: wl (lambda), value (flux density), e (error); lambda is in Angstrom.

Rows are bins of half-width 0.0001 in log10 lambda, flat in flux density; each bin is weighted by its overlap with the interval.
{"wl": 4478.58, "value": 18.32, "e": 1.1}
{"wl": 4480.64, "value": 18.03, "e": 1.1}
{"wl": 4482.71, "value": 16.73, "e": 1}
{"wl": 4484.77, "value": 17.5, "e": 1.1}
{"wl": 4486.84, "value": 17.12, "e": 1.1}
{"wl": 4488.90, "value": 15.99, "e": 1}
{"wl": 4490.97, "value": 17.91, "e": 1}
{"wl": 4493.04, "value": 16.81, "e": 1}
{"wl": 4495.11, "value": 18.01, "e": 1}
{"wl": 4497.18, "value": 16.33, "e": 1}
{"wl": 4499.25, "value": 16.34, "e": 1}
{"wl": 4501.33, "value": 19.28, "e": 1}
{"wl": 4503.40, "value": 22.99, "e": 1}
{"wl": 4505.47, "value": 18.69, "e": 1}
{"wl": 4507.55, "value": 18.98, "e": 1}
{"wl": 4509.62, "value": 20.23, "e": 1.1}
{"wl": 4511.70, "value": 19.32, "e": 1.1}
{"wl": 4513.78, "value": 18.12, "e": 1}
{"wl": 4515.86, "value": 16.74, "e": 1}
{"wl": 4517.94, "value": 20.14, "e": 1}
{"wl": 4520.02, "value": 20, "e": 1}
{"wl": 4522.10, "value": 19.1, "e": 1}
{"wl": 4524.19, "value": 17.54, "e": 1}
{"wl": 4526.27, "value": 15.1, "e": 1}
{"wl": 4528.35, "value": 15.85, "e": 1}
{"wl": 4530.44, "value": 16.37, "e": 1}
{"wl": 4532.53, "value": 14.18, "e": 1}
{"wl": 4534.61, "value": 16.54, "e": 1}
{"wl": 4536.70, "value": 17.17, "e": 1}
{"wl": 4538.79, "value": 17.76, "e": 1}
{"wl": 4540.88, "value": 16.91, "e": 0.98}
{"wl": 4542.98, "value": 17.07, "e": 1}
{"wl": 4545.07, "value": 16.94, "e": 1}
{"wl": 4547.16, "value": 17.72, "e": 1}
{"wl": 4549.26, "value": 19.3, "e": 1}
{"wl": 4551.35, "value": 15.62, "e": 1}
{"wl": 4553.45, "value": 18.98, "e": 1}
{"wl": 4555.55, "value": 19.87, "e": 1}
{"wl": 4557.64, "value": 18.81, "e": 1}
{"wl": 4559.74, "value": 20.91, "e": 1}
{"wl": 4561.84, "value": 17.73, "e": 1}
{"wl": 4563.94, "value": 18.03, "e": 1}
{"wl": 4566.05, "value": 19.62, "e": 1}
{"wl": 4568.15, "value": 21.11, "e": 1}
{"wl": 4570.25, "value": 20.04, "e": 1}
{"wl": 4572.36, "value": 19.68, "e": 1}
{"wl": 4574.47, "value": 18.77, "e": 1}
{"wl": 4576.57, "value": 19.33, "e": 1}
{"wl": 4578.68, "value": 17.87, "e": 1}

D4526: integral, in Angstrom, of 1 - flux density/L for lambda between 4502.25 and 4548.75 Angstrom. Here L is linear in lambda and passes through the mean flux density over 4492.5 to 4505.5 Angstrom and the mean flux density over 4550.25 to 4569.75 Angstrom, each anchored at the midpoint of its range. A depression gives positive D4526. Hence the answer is 1.9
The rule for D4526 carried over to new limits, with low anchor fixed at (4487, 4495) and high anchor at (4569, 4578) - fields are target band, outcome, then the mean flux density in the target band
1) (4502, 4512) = -1.5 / 20.1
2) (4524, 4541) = 1.8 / 16.3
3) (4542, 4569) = 0.5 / 18.6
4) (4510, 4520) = -0.6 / 18.8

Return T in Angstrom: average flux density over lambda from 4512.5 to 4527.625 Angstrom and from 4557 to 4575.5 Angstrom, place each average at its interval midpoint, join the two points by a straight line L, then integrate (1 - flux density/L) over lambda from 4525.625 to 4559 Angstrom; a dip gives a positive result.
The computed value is 2.7 Angstrom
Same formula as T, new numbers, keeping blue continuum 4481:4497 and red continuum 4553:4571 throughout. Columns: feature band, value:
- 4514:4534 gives 1.1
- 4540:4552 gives 1.0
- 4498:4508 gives -0.9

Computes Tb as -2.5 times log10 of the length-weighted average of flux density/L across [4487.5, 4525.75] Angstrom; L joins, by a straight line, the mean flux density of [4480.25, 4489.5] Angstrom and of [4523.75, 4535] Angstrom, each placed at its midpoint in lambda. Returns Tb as -0.12 mag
